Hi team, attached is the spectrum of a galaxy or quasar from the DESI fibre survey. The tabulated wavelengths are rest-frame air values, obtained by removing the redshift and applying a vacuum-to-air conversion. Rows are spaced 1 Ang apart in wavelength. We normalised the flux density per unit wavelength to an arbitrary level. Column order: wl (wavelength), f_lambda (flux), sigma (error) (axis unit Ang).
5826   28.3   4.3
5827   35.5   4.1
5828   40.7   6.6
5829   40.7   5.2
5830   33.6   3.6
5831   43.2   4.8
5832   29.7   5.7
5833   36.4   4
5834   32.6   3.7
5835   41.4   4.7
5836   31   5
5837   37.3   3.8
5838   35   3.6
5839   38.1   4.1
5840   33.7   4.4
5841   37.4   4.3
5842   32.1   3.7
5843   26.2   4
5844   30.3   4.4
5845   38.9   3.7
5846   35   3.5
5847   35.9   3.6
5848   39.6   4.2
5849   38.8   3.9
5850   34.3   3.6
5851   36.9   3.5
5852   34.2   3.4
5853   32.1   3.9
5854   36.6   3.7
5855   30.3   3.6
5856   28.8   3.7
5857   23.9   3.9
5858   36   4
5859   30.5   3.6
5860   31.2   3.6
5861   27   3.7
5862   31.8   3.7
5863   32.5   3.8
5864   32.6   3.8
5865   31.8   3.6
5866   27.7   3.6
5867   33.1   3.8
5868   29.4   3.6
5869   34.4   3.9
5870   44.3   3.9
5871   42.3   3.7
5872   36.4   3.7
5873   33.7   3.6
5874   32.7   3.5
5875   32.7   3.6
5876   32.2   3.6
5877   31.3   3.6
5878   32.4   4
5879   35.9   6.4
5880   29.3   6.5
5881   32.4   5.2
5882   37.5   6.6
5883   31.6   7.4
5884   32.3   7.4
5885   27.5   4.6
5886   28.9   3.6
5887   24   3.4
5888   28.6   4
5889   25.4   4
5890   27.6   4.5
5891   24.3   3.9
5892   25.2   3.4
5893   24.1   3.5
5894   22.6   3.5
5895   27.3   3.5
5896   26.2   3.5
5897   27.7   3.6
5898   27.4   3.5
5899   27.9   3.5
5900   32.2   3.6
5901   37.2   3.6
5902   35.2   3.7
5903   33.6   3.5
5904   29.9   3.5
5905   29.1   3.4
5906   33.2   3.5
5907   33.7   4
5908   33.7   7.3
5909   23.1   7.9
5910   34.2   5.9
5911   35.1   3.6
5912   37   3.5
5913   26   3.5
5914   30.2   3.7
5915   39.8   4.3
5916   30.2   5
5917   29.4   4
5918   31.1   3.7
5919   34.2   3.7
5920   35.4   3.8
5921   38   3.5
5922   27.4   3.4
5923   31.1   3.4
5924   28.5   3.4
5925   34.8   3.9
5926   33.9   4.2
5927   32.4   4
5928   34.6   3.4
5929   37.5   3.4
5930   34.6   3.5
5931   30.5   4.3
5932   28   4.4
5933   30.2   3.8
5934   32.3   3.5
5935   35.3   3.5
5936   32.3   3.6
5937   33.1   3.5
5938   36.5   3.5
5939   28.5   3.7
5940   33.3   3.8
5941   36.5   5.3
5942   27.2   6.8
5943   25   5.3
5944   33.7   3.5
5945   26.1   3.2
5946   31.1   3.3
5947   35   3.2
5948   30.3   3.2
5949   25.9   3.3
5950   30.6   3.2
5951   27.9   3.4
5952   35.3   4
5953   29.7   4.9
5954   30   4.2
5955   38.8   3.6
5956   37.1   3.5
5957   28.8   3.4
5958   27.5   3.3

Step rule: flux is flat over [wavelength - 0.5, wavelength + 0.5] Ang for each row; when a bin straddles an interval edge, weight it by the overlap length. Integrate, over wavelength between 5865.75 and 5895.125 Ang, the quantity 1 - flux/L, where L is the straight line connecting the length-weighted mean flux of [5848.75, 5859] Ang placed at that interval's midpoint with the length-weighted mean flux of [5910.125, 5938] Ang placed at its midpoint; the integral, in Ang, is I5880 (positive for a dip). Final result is 1.7 Ang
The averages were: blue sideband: 32.9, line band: 31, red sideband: 32.8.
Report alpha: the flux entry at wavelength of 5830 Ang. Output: 33.6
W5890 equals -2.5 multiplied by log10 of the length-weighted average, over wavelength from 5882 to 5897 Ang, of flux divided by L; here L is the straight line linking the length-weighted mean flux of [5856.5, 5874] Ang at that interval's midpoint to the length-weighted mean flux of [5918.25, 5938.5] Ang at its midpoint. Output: 0.206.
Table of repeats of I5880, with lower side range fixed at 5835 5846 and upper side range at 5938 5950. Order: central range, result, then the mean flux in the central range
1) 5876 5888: 0.6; 31.1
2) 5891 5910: 1.6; 29.4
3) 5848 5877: 0.3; 33.2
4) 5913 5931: -0.9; 32.9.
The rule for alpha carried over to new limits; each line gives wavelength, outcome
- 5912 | 37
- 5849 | 38.8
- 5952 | 35.3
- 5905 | 29.1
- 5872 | 36.4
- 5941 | 36.5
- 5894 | 22.6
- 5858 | 36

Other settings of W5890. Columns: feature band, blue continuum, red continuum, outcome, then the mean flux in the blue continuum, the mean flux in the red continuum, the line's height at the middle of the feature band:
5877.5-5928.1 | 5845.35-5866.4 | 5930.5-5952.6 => 0.04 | 32.8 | 31.1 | 31.9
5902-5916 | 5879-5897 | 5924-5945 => -0.08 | 28.1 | 32.3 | 30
